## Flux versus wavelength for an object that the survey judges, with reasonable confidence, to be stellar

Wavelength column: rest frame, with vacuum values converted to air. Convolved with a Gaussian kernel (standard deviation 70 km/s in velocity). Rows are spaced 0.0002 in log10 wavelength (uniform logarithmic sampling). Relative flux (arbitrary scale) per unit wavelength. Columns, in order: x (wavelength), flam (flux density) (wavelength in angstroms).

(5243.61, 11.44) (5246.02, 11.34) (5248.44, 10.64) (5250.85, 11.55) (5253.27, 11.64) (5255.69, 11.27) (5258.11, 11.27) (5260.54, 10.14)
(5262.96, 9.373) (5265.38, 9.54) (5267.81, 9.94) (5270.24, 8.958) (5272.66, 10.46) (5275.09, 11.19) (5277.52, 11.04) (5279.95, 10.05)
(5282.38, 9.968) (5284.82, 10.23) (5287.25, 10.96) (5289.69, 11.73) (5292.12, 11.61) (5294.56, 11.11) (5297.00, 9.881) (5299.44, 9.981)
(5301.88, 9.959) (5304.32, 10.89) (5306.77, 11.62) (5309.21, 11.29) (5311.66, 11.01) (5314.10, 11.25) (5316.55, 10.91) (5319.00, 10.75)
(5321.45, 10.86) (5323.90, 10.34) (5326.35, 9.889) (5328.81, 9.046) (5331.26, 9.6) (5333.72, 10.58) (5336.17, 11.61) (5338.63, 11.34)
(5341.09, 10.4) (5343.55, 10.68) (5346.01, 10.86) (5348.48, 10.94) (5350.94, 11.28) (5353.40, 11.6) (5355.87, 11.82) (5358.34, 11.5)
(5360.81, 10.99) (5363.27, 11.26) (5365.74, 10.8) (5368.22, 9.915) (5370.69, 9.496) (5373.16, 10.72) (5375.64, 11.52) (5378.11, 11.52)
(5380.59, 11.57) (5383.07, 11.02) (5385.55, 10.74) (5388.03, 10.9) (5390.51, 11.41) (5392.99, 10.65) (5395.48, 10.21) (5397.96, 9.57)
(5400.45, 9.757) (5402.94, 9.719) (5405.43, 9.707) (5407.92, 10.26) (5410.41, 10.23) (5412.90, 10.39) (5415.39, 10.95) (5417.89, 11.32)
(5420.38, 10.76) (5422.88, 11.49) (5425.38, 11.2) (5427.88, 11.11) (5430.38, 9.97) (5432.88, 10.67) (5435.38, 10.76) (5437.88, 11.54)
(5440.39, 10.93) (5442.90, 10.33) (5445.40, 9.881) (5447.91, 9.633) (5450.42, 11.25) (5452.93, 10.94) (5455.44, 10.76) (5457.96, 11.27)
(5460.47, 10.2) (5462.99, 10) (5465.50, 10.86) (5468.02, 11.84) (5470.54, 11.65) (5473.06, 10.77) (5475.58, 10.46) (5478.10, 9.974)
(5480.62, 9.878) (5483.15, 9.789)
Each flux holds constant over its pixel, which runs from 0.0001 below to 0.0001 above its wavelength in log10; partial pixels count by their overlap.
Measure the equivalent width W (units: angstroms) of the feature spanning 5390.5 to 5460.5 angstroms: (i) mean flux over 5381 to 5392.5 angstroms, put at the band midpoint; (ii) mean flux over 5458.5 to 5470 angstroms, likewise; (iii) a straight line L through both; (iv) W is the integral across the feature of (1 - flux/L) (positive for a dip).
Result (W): 2.26 angstroms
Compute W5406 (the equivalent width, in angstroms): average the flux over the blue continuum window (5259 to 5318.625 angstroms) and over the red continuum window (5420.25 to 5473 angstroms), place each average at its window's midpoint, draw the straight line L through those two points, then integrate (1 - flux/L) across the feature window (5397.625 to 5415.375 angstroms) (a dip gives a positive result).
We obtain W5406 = 1.2 angstroms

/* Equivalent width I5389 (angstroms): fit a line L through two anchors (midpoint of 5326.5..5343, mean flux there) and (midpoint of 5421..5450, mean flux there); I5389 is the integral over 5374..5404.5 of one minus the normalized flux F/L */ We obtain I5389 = -0.4 angstroms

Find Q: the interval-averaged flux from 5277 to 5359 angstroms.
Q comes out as 10.8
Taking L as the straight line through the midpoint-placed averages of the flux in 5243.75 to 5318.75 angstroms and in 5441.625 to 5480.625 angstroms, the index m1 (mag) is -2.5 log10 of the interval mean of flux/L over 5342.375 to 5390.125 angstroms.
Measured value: -0.034 mag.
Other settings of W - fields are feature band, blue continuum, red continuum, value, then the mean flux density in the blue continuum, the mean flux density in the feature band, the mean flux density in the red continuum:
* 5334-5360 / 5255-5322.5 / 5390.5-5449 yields -1.5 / 10.6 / 11.2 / 10.5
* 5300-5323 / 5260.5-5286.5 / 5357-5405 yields -1.4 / 10.1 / 10.9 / 10.7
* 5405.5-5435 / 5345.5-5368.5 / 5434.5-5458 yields 0.3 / 11.1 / 10.7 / 10.7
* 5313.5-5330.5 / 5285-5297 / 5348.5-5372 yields 1.0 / 11.1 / 10.4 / 11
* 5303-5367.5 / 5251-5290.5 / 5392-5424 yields -2.7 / 10.5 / 10.9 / 10.4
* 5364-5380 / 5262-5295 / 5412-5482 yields -0.2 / 10.4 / 10.7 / 10.7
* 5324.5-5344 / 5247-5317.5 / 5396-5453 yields 0.4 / 10.7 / 10.4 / 10.5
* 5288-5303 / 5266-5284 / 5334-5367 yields -0.4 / 10.2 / 10.7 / 11.1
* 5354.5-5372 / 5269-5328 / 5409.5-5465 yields -0.2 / 10.7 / 10.8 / 10.7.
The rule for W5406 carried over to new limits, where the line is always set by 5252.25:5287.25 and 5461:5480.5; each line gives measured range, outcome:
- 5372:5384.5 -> -0.8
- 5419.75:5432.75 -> -0.3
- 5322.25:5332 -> 0.7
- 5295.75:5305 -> 0.3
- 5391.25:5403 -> 0.6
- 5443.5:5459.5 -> 0.1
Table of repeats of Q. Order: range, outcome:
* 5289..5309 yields 10.8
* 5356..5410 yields 10.6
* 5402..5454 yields 10.6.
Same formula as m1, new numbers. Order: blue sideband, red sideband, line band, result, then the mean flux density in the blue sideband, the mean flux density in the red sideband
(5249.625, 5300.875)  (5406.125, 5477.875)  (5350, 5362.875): -0.08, 10.6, 10.7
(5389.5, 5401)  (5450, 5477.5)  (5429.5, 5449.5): 0.02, 10.3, 10.9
